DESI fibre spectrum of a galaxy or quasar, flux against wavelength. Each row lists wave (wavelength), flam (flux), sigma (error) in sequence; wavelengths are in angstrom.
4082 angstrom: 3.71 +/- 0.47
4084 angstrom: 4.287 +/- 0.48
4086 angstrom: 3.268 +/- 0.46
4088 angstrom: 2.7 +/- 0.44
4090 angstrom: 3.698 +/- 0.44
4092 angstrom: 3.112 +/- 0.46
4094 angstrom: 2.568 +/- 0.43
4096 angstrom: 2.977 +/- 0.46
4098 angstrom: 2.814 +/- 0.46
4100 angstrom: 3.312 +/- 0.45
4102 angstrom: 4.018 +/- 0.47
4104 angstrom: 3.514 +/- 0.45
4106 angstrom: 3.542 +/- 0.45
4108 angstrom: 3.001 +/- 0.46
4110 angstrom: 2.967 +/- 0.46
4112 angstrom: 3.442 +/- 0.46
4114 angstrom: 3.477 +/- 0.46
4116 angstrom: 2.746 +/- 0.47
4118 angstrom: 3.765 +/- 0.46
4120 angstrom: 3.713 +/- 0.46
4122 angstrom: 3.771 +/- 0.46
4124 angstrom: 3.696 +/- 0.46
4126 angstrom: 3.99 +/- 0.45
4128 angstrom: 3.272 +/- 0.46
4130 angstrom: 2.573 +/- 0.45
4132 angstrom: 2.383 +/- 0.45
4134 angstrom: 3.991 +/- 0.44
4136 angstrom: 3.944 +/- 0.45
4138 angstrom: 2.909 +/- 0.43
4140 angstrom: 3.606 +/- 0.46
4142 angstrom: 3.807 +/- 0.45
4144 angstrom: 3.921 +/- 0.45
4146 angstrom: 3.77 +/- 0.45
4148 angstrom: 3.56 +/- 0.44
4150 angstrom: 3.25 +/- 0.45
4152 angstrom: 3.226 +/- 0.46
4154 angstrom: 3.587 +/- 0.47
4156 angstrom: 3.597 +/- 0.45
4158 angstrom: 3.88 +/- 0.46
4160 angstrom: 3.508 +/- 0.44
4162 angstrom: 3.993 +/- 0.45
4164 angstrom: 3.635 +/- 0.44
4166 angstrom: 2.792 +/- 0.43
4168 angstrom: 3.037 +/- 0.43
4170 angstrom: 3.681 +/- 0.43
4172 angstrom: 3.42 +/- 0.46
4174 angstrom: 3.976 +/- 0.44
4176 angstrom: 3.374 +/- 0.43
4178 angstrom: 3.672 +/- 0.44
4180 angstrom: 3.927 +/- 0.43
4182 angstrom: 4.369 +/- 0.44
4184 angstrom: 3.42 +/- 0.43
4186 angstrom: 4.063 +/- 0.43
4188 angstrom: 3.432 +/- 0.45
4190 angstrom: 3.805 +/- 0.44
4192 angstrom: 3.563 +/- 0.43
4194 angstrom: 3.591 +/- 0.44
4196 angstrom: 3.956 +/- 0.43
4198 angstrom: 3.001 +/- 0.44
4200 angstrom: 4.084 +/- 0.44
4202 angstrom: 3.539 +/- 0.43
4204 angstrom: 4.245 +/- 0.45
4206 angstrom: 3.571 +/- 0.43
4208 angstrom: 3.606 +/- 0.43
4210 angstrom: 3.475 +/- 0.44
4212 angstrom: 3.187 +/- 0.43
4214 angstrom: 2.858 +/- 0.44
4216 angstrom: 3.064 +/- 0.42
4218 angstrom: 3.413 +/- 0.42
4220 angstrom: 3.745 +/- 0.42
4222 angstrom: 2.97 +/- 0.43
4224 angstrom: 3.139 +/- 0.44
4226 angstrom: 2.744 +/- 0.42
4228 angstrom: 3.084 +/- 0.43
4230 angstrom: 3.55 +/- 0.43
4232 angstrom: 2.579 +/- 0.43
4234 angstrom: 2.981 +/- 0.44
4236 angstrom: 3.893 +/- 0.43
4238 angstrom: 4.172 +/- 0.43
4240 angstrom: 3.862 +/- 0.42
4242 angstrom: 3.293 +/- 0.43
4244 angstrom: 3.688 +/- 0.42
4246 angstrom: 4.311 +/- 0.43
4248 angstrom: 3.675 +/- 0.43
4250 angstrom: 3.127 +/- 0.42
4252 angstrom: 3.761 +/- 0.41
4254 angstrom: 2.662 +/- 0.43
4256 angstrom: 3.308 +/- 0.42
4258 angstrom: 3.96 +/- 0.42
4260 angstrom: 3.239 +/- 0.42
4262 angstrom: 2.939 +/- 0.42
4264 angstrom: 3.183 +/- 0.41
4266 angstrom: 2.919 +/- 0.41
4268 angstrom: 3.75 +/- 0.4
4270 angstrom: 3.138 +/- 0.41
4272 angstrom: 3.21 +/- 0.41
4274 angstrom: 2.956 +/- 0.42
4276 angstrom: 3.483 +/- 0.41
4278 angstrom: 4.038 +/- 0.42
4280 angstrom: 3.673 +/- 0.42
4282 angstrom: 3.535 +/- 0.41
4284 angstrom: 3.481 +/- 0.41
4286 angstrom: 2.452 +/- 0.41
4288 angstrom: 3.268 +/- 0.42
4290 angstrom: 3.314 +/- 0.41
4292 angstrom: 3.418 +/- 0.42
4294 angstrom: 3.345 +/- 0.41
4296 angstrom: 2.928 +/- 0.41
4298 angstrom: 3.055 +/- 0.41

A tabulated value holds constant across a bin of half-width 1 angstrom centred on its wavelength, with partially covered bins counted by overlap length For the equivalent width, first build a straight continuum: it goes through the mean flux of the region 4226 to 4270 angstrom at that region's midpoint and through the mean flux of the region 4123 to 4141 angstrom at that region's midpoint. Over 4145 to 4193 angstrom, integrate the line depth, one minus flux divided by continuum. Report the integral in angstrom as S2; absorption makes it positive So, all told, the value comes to -3.2 angstrom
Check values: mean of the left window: 3.37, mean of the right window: 3.4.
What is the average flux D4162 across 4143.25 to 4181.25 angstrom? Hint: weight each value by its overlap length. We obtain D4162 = 3.57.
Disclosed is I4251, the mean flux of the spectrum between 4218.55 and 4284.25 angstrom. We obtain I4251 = 3.39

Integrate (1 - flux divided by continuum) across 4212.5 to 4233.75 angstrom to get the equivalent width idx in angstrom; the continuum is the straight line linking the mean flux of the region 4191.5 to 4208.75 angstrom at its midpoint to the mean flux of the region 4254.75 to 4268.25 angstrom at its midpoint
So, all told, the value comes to 2.6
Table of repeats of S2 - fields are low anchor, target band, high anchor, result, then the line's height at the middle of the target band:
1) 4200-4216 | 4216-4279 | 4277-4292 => 1.4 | 3.45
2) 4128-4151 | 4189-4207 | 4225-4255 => -1.5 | 3.42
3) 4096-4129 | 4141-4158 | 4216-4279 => -1.0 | 3.41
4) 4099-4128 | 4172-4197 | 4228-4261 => -1.9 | 3.49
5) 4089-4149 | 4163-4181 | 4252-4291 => -0.7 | 3.36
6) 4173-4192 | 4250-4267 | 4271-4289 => 1.0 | 3.44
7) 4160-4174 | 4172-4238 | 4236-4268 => -0.4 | 3.48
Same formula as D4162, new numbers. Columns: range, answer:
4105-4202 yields 3.54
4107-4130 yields 3.4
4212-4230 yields 3.15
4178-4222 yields 3.6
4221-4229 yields 2.98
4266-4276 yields 3.25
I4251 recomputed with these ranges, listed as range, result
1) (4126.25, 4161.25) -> 3.47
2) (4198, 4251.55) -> 3.45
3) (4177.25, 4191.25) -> 3.81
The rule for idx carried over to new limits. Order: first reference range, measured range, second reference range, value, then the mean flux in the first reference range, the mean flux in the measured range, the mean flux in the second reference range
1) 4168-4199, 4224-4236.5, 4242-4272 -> 1.37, 3.66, 3.11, 3.39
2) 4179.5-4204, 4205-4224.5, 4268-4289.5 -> 1.78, 3.75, 3.31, 3.34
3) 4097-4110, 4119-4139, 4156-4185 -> 0.11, 3.34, 3.42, 3.62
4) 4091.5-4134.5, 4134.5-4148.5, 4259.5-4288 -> -1.56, 3.3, 3.66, 3.29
